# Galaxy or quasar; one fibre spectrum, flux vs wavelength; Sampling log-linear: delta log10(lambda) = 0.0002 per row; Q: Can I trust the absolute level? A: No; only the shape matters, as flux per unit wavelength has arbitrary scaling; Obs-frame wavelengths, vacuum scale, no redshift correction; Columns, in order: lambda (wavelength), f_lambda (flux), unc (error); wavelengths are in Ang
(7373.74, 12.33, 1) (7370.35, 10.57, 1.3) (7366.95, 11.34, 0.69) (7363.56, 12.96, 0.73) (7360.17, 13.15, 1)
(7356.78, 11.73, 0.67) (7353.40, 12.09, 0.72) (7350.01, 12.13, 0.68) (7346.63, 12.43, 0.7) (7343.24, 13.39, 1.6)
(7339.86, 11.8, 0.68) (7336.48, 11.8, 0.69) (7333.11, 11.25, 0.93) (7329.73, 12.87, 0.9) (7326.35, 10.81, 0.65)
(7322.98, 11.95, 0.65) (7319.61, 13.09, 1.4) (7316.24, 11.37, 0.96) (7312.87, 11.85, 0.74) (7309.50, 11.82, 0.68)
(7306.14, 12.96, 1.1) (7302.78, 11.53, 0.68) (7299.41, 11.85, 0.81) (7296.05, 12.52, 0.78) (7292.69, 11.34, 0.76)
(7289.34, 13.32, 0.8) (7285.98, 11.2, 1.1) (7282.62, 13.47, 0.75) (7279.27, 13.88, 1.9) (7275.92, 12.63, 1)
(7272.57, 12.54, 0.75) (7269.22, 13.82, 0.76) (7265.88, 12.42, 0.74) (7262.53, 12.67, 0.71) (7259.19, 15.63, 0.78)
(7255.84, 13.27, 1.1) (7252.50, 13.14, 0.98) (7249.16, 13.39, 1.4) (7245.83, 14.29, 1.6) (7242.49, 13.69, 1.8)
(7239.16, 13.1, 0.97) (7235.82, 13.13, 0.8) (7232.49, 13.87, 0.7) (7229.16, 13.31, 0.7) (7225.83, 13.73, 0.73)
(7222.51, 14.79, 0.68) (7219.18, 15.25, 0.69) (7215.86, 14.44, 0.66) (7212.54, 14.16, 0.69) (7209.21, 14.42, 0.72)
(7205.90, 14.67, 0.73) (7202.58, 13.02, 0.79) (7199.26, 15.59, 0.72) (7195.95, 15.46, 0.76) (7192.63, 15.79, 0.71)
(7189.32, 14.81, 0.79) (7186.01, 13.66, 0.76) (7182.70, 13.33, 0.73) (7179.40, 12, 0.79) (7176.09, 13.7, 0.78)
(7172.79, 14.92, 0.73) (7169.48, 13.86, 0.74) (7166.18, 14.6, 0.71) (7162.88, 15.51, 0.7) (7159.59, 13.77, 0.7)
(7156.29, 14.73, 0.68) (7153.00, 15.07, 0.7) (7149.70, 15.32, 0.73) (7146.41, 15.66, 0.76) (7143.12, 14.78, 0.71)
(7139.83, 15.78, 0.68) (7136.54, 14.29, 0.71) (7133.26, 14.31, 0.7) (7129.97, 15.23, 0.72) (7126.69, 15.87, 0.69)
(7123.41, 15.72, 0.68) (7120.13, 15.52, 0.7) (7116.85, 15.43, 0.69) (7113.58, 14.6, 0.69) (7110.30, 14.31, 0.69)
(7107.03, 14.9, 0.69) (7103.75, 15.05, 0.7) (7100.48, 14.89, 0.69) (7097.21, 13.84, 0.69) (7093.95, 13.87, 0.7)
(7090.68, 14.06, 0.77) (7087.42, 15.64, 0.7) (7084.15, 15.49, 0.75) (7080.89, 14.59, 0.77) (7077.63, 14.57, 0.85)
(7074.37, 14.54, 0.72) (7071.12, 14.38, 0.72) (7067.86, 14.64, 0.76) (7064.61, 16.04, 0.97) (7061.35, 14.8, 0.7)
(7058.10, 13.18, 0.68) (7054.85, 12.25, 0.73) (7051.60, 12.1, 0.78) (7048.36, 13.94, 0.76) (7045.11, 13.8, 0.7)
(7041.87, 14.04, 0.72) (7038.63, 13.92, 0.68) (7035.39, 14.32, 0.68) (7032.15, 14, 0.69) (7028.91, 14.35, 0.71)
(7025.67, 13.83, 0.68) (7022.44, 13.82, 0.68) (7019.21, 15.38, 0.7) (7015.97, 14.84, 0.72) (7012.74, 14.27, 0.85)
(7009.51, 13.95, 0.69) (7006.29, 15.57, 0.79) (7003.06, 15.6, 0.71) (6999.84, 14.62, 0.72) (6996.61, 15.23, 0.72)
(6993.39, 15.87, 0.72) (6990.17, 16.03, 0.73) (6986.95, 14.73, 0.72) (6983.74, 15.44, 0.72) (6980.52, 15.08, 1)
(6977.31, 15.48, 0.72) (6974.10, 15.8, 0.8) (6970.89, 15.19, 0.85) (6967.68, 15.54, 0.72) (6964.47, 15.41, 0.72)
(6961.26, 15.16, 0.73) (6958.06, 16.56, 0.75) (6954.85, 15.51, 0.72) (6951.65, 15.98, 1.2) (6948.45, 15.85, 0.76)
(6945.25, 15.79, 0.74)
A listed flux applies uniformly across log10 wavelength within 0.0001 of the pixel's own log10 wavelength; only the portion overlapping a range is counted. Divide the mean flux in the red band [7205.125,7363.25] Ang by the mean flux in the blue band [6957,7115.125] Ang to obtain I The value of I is 0.9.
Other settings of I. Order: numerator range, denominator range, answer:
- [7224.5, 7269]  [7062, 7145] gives 0.91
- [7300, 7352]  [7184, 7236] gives 0.84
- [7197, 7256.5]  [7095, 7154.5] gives 0.93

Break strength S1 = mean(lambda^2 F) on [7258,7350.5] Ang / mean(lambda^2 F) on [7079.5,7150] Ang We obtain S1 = 0.9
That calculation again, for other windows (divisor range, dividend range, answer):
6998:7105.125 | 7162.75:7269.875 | 1.02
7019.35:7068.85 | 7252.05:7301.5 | 0.98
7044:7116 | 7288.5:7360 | 0.90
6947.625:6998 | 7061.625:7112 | 0.98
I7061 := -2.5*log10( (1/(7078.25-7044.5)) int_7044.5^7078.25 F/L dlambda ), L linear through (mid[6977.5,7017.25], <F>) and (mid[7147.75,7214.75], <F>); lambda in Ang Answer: 0.06 mag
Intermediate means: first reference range 15.1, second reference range 14.4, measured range 14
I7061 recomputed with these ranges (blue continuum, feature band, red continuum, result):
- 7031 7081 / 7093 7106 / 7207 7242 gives -0.03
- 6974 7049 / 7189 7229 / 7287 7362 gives -0.12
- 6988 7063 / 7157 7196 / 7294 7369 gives -0.08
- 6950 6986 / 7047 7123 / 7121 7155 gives 0.06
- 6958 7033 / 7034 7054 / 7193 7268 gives 0.09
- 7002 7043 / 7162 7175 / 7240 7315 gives -0.08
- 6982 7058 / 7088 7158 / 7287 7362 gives -0.10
